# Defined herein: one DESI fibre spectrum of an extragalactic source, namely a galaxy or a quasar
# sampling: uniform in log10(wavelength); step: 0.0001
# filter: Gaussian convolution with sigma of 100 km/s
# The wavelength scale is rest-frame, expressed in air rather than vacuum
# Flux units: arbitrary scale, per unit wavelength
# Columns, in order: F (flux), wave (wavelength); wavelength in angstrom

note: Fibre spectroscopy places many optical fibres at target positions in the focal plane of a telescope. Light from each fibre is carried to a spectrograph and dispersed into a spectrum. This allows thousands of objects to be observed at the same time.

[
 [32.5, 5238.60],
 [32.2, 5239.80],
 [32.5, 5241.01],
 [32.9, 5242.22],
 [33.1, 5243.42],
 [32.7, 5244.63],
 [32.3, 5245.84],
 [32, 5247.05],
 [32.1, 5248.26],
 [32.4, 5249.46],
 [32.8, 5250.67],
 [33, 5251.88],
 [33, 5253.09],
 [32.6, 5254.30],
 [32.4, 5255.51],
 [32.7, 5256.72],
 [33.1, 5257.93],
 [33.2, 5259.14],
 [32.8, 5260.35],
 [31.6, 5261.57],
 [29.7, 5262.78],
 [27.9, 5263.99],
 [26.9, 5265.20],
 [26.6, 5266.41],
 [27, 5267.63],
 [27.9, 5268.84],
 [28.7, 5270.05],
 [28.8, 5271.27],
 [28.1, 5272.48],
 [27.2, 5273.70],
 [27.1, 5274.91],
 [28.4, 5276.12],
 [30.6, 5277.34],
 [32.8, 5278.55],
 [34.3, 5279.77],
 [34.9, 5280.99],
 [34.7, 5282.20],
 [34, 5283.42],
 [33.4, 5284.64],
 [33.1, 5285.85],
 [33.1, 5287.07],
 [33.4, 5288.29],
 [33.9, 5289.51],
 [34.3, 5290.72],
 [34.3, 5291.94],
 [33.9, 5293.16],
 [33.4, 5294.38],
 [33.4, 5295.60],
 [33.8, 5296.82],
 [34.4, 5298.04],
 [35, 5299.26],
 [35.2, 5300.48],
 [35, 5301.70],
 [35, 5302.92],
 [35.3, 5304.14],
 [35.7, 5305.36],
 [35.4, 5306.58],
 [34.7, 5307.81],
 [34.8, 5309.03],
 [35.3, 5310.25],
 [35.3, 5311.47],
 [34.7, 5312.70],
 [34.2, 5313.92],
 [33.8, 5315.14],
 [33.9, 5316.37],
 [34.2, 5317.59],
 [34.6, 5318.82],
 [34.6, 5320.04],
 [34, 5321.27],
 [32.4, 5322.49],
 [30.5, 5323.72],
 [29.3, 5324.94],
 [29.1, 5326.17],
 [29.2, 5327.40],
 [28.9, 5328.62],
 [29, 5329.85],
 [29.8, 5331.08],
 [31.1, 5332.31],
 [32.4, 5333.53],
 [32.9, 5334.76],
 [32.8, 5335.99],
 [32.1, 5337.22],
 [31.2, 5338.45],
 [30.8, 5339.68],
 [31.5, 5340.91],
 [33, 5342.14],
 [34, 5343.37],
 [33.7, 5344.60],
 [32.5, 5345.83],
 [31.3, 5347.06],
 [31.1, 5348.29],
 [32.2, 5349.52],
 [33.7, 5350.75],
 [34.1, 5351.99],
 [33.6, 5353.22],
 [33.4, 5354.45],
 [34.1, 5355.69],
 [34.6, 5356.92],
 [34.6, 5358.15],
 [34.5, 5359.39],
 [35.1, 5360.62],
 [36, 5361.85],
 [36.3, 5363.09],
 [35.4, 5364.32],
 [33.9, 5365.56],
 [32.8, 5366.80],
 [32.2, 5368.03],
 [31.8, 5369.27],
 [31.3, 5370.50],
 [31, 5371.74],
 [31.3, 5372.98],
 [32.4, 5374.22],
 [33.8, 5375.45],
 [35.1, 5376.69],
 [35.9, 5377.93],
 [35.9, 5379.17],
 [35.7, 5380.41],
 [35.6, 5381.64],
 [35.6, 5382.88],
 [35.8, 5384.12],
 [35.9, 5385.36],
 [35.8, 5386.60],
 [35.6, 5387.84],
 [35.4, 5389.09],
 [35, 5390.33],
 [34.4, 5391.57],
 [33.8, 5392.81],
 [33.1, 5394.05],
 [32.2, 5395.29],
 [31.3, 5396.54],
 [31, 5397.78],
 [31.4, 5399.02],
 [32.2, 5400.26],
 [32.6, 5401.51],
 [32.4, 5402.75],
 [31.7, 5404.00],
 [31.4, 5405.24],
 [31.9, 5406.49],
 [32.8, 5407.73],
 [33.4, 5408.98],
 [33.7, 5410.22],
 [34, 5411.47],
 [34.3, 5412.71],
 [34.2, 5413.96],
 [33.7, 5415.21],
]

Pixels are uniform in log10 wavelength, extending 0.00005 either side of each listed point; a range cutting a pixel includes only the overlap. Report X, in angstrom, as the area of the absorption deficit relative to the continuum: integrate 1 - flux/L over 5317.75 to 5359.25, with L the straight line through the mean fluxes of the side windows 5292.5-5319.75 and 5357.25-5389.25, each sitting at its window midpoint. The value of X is 2.7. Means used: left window 34.6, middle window 32.2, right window 34.4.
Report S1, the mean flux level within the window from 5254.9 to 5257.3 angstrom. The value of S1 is 32.6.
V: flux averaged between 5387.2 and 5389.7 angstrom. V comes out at 35.4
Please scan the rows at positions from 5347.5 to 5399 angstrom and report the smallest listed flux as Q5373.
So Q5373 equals 31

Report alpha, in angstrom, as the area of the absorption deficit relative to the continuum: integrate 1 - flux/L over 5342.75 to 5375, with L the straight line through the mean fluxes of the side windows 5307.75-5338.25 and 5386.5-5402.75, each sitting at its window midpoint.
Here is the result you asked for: -0.5 angstrom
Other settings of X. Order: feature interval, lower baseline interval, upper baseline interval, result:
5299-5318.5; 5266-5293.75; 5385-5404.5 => -1.8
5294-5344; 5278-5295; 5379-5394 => 1.8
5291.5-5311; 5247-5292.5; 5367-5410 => -1.6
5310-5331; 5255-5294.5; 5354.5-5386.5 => 0.2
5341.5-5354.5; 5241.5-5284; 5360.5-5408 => 0.0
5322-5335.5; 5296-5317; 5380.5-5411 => 1.6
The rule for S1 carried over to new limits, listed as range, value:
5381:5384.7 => 35.7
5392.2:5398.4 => 32.3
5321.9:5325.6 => 30.7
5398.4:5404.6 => 32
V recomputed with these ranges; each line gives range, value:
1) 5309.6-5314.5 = 34.9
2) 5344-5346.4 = 33.1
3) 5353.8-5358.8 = 34.1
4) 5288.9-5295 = 34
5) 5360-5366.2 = 35.3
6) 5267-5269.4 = 27.4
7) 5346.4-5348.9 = 31.3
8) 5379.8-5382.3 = 35.8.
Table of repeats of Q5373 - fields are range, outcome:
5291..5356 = 28.9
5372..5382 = 31.3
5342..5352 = 31.1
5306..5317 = 33.8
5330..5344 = 29.8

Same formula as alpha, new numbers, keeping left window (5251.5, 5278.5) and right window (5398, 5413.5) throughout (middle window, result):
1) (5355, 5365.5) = -1.1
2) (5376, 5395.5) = -1.7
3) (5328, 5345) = -0.2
